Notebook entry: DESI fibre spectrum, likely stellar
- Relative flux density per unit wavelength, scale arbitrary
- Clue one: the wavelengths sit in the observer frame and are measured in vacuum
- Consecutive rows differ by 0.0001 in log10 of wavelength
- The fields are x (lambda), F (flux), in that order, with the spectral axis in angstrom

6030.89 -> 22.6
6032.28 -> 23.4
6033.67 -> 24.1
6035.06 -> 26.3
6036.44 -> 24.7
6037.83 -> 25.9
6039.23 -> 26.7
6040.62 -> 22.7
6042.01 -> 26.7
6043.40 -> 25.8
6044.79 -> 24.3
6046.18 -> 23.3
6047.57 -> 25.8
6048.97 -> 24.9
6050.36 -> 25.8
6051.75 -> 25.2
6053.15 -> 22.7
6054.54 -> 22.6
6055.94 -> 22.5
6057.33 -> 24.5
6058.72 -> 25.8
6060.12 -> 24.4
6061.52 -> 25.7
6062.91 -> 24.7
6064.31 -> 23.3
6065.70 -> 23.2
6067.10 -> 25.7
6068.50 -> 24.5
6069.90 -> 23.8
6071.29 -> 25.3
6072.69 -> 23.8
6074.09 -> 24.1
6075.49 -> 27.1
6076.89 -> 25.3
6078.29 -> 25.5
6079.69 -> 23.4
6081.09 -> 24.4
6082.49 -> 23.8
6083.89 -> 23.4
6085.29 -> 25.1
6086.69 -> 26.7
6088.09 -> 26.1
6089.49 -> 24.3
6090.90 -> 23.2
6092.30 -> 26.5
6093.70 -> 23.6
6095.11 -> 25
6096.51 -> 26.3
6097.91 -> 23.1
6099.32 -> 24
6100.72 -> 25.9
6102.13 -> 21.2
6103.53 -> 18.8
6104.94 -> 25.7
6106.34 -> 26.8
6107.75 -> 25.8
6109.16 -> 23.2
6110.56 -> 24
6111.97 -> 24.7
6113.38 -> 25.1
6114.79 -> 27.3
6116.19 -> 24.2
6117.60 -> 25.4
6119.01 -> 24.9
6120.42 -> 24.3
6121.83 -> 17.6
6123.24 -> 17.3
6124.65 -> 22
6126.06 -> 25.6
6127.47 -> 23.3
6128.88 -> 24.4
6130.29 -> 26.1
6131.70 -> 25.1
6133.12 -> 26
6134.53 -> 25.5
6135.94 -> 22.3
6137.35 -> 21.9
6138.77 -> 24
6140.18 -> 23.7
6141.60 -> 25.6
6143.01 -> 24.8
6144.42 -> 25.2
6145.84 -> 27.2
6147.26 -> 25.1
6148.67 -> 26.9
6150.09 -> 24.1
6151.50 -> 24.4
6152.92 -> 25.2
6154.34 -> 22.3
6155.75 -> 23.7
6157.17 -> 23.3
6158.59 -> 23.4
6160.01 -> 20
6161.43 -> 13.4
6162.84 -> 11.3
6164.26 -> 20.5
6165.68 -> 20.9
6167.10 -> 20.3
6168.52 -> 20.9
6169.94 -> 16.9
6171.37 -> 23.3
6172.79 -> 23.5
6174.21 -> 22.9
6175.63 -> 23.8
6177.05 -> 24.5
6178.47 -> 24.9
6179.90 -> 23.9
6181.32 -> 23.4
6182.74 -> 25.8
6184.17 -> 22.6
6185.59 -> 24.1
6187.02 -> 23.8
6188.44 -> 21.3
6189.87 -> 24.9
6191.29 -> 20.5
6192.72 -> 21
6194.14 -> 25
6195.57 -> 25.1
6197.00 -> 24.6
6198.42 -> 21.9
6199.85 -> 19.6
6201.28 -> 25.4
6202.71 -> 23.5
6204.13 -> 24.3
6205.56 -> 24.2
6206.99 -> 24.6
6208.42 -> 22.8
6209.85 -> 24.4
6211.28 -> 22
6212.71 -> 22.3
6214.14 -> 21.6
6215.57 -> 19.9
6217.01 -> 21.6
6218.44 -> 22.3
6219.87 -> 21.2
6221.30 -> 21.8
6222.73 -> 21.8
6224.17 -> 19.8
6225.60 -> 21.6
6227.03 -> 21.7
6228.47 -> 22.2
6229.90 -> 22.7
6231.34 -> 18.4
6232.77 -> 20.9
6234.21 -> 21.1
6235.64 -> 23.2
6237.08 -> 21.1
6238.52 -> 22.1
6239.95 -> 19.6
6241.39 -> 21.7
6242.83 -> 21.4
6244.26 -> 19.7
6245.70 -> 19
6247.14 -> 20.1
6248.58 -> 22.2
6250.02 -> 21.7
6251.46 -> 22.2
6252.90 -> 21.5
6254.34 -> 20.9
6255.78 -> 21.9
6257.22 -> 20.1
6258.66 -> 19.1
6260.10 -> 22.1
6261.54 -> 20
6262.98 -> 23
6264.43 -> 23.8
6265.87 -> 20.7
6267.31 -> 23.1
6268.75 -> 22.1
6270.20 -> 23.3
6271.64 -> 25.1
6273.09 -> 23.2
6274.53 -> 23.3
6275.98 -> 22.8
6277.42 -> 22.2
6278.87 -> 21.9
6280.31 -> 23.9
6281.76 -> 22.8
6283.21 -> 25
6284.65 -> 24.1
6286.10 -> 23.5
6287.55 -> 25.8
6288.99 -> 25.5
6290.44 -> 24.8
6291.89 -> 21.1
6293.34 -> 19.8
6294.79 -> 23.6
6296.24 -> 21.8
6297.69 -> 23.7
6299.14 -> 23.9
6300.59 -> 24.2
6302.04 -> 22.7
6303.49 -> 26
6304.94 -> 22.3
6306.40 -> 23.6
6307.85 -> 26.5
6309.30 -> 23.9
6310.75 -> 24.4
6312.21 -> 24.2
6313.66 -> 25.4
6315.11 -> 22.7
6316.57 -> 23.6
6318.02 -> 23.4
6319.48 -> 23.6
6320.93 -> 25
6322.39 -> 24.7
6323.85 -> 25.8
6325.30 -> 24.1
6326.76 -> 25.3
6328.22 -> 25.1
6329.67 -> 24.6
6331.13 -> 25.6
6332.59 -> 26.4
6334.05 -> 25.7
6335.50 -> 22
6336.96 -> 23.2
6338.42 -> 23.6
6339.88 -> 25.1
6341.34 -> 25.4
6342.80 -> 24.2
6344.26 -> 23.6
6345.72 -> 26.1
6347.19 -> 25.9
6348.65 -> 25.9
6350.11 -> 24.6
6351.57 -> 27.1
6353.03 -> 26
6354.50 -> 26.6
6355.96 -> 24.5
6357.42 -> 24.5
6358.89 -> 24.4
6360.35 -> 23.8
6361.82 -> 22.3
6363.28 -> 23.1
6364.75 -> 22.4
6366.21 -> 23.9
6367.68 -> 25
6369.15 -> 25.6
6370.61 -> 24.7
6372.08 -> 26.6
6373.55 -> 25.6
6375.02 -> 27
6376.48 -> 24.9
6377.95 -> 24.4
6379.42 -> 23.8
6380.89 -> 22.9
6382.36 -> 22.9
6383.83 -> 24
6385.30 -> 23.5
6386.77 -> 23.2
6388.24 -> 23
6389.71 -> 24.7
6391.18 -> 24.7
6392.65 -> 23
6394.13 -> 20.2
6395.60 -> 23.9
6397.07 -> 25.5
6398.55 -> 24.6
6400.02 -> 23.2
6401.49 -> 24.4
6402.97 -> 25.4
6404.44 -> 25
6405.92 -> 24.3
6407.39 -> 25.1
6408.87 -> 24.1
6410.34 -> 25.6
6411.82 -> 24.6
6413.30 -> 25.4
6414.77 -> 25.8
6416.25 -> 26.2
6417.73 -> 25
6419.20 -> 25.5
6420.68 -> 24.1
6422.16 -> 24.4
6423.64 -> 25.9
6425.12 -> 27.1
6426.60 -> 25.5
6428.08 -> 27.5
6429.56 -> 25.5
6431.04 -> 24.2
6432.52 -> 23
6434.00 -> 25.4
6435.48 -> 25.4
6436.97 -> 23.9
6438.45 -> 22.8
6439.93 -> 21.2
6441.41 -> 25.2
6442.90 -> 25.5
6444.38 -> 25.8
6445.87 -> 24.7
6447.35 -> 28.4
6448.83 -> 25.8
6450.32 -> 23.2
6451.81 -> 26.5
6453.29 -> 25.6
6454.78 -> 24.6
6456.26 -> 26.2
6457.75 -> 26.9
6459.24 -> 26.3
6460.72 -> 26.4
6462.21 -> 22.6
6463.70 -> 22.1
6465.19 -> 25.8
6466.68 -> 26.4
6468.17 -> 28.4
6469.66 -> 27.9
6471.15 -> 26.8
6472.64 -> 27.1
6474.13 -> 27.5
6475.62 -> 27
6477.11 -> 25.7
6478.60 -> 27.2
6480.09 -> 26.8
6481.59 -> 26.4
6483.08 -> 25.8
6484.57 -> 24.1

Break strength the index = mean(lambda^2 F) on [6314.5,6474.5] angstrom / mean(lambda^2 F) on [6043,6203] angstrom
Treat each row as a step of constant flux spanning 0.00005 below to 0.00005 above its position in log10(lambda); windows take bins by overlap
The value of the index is 1.14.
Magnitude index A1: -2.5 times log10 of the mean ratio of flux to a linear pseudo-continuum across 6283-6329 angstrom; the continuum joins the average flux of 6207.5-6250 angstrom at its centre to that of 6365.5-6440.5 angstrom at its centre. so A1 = -0.06 mag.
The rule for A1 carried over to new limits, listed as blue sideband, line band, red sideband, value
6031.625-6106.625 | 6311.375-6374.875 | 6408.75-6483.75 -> 0.03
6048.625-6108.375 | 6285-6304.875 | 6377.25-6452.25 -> 0.05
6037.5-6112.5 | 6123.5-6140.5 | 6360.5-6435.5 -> 0.03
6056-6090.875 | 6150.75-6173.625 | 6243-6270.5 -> 0.11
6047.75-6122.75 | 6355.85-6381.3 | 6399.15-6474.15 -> 0.03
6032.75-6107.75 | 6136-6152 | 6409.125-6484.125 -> 0.00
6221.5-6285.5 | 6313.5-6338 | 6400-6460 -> -0.06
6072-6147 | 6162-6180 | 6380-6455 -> 0.15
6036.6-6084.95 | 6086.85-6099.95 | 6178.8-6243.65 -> -0.03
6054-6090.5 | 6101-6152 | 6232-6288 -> -0.01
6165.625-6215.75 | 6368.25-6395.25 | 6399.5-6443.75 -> 0.02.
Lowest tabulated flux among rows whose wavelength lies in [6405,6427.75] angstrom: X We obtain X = 24.1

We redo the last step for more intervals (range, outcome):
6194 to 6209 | 19.6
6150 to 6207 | 11.3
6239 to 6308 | 19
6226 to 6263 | 18.4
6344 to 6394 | 22.3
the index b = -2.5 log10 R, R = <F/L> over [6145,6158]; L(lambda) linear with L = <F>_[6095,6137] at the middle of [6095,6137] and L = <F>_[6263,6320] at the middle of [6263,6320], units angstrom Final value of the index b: -0.03 mag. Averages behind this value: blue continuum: 24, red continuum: 23.5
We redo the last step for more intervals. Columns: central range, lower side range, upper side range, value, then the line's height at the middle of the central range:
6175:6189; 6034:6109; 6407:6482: 0.05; 24.9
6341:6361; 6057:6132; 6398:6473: -0.01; 25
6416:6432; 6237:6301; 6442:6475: -0.01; 25.3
